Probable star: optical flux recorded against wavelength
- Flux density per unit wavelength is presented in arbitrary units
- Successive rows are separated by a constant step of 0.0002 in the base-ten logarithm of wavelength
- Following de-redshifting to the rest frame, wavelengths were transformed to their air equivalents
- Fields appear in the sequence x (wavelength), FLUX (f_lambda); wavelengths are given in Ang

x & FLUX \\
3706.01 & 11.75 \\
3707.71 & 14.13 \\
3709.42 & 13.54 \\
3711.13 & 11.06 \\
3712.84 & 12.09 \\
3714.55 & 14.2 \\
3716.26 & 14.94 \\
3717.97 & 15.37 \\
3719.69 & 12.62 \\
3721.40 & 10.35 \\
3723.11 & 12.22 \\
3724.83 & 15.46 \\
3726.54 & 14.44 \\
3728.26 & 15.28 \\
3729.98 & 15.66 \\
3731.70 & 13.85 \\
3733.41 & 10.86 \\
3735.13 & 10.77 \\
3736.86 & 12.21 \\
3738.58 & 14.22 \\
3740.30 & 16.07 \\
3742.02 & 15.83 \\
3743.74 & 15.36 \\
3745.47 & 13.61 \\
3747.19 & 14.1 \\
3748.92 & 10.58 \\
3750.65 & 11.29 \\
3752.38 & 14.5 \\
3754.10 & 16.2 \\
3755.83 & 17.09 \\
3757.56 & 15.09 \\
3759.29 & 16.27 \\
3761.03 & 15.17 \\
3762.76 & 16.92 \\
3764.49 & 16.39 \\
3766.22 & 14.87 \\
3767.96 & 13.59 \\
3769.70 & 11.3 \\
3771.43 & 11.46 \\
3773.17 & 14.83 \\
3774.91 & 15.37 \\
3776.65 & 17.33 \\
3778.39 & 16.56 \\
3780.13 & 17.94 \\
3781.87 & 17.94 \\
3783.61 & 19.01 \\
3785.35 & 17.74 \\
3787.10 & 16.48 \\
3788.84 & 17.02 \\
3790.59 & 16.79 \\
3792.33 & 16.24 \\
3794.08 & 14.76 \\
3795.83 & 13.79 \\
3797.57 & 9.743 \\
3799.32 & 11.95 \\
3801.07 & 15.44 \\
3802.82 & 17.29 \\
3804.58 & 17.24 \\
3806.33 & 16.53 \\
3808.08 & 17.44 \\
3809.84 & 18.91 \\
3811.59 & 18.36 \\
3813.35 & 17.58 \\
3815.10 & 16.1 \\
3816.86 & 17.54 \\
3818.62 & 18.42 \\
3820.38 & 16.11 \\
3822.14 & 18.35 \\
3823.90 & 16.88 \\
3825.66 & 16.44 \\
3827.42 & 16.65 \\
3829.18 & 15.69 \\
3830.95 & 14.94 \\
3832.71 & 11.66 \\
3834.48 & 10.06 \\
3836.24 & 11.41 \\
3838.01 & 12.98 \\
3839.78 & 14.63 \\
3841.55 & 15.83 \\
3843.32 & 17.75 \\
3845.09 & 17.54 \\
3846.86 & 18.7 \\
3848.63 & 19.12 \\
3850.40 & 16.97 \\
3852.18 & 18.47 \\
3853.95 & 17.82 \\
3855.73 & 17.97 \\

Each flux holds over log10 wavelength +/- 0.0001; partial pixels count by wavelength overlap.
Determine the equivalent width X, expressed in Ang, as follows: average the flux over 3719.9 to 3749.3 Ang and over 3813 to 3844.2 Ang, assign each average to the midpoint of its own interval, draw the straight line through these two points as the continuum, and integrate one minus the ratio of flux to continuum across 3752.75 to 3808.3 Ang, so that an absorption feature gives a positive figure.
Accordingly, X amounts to -4.4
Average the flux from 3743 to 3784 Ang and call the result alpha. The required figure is 15.1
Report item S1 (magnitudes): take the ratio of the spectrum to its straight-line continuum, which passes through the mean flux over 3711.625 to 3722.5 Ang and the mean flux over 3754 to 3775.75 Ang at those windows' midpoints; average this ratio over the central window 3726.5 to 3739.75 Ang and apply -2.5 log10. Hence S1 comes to 0.03 mag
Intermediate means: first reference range 13.2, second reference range 14.9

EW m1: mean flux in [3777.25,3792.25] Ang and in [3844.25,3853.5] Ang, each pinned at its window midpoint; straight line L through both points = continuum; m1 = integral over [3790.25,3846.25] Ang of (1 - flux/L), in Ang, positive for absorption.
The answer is 6.7 Ang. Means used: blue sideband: 17.4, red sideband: 18.2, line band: 15.7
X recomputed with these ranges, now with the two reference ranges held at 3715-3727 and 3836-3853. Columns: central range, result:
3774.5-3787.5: -2.0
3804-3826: -2.2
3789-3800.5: 0.9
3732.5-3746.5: 0.4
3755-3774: -0.2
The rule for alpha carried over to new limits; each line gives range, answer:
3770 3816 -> 16.1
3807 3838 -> 15.9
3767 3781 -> 14.8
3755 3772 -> 14.9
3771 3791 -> 16.6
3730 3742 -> 13.4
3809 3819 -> 17.8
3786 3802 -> 14.7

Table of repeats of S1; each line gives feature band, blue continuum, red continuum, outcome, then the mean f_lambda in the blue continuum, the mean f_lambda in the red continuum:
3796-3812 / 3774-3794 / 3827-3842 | -0.01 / 17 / 13.6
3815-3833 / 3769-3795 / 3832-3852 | -0.06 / 16.1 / 15.3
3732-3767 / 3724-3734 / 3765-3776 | -0.03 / 14.4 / 13.7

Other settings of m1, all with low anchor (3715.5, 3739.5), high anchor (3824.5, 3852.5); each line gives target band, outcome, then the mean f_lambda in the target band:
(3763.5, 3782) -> -1.10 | 15.1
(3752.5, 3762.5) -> -1.36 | 15.9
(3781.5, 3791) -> -1.94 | 17.5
